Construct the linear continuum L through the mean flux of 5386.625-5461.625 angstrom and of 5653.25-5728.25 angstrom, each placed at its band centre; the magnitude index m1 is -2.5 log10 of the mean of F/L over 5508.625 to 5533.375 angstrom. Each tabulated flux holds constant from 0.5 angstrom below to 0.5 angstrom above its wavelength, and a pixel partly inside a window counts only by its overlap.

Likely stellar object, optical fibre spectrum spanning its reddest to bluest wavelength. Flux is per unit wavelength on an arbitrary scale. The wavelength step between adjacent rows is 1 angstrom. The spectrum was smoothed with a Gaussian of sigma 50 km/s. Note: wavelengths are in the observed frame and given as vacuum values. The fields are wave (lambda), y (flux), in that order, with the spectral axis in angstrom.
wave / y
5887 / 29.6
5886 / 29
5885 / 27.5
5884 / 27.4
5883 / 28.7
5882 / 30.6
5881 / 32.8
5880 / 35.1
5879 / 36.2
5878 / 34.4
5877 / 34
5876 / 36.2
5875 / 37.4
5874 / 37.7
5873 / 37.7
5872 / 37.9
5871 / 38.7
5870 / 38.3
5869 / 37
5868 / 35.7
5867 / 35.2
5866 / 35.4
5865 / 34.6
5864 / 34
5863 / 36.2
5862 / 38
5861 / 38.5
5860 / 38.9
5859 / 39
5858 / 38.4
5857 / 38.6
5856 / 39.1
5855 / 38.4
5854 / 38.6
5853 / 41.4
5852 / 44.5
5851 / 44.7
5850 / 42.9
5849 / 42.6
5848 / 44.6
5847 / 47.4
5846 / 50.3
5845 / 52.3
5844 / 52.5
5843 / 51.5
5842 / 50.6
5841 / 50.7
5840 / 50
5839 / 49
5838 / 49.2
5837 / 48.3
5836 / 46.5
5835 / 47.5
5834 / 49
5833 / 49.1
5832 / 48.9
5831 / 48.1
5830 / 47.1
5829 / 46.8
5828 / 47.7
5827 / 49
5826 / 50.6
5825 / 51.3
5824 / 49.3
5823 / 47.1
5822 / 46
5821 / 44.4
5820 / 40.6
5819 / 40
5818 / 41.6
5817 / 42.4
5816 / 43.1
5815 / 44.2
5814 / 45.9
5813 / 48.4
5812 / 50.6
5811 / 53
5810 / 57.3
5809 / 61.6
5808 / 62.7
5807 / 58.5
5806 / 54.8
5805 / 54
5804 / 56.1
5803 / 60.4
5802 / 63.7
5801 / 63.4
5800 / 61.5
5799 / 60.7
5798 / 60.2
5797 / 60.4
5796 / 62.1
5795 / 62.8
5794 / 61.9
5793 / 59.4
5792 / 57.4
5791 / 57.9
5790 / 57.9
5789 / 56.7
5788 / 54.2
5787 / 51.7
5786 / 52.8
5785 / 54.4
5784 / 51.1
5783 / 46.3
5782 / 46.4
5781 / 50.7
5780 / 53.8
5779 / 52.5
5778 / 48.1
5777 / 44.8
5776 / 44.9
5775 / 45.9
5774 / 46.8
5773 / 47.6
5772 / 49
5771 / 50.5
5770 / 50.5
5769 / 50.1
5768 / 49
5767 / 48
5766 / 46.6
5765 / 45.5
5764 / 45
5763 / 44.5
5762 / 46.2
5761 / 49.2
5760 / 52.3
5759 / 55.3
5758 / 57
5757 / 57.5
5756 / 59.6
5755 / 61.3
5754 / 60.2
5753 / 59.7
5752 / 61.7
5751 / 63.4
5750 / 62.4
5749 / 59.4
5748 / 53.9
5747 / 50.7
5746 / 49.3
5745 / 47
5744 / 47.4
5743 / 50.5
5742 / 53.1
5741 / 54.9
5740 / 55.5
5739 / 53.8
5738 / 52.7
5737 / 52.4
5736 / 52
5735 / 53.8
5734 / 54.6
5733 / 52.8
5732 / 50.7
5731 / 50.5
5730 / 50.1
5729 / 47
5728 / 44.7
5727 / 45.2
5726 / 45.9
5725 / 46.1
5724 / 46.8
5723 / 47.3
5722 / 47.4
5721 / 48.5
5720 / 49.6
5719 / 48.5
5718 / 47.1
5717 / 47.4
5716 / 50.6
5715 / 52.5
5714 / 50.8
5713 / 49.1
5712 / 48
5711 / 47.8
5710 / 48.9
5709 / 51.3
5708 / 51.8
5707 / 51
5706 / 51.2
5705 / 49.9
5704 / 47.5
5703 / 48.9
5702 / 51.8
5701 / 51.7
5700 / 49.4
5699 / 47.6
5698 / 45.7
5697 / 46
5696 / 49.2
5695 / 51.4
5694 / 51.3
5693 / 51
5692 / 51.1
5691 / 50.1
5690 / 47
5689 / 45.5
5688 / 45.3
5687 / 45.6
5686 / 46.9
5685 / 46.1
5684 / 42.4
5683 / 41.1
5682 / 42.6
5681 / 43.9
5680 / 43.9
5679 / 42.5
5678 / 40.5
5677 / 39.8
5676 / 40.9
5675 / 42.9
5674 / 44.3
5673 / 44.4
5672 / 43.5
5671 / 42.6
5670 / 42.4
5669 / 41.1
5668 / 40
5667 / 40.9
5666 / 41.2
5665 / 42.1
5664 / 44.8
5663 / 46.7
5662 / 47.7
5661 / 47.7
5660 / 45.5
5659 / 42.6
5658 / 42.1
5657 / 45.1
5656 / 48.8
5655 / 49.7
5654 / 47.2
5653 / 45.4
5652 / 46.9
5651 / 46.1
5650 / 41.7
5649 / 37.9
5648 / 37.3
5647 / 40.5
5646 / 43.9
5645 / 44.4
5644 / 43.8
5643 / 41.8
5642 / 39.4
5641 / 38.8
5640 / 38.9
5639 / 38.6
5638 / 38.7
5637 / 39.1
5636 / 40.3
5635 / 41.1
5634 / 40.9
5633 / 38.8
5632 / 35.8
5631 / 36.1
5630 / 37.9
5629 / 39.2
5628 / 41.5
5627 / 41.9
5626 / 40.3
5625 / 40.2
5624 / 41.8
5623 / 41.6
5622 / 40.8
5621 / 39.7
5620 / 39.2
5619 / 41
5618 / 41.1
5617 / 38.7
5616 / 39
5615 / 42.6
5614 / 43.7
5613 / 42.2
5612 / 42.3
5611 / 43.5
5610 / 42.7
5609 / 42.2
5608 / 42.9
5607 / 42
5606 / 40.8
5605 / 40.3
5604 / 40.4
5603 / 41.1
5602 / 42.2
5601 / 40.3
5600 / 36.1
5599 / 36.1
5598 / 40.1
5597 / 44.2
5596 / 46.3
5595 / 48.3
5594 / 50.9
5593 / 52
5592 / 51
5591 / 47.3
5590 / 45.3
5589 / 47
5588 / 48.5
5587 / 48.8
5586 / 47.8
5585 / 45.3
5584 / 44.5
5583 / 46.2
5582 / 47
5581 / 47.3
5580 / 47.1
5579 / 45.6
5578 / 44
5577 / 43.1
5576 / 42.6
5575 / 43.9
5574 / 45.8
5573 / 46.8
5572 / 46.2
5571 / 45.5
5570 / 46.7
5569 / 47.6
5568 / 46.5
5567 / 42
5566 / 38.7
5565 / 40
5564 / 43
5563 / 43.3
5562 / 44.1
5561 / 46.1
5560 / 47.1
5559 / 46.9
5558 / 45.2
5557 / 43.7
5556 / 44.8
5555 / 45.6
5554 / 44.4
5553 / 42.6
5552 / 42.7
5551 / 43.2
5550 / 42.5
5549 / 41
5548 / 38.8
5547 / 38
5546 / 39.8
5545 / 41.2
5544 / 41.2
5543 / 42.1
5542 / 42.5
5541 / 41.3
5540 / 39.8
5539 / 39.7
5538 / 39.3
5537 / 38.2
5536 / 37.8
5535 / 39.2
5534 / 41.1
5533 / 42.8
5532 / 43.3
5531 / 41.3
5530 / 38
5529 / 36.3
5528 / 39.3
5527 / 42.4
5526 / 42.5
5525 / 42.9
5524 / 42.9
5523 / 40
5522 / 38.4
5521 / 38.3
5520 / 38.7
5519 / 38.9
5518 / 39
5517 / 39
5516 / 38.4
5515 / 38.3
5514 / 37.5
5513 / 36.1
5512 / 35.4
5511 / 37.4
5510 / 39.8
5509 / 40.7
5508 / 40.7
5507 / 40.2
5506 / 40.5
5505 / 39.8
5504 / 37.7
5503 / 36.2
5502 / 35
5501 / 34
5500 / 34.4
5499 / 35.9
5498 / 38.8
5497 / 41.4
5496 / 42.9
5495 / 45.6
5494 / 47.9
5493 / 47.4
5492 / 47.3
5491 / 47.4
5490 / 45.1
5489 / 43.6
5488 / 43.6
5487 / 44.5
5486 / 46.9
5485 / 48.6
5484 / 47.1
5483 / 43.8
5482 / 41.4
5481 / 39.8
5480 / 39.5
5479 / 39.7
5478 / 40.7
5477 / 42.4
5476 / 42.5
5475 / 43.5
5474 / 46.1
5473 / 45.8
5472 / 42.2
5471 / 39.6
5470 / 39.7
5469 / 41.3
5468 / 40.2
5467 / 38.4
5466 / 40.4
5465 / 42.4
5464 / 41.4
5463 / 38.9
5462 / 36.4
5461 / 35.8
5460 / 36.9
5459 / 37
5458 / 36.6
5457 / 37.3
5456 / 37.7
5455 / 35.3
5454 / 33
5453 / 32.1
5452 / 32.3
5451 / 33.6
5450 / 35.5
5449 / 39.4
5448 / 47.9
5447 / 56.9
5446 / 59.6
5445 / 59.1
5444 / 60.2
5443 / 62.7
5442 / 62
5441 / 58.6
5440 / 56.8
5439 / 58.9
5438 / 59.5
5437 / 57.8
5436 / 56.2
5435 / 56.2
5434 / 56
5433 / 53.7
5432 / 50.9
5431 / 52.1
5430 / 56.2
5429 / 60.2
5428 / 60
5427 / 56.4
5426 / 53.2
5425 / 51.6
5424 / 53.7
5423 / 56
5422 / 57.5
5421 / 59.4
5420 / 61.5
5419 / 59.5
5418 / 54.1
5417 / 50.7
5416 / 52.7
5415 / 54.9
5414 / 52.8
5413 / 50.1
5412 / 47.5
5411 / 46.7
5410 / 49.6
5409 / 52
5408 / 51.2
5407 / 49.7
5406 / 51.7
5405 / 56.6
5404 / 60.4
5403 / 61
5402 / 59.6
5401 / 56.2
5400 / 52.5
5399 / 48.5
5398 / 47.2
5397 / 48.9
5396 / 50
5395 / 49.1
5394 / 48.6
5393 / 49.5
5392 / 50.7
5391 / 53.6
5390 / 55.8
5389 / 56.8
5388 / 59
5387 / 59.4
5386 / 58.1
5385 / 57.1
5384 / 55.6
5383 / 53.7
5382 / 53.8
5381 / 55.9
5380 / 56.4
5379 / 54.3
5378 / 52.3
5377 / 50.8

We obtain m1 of 0.25 mag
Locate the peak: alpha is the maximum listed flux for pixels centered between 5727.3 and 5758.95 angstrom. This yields 63.4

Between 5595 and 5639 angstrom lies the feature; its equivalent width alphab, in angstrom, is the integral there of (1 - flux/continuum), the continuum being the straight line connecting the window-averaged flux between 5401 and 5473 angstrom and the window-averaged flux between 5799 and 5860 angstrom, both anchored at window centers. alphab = 7.6 angstrom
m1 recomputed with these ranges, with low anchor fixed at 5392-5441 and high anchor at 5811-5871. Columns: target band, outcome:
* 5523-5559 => 0.230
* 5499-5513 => 0.349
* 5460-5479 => 0.280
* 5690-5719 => -0.048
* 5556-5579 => 0.139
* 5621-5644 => 0.228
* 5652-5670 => 0.089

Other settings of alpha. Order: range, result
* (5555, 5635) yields 52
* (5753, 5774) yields 61.3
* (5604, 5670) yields 49.7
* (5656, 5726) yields 52.5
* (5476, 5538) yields 48.6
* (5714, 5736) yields 54.6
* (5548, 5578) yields 47.6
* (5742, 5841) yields 63.7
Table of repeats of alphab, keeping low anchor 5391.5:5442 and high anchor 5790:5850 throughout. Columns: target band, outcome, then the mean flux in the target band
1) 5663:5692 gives 4.98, 43.6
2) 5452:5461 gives 3.07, 35.5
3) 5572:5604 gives 4.79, 45.2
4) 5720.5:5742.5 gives 0.84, 50.3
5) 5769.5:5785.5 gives 0.94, 49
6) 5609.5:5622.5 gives 2.87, 41.3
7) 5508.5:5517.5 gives 2.61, 38.1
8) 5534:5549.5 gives 3.88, 40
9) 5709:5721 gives 0.73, 49.2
